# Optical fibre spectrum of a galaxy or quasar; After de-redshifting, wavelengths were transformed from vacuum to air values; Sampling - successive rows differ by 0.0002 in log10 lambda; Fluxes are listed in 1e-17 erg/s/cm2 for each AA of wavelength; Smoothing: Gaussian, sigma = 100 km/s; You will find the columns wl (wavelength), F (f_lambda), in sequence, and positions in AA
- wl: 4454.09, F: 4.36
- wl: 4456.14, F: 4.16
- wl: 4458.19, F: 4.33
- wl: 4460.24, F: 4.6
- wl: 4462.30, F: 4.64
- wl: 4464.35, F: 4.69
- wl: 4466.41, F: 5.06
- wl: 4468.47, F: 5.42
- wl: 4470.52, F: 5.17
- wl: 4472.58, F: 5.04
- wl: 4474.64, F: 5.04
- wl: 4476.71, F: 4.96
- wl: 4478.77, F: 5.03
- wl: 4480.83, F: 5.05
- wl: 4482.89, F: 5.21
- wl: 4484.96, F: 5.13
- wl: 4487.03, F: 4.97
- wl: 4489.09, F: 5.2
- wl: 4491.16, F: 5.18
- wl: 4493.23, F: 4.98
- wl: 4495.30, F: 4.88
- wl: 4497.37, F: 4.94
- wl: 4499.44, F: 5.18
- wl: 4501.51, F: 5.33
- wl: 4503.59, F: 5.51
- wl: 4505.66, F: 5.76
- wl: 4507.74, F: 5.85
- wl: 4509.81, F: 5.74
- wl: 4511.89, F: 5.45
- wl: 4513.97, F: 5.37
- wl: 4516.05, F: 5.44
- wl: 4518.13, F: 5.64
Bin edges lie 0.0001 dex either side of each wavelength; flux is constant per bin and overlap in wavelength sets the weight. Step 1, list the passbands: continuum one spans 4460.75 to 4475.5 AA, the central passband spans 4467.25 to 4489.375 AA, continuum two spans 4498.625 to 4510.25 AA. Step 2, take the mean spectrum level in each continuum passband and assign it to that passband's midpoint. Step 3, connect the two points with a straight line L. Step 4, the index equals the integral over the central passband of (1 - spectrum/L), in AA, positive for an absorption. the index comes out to 0.2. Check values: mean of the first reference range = 4.99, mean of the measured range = 5.11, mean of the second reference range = 5.56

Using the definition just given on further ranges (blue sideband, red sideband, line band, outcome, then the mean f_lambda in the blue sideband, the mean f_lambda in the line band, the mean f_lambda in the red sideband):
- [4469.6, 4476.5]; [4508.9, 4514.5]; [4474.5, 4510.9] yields 0.5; 5.06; 5.22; 5.52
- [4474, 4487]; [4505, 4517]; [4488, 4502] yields 0.6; 5.06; 5.09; 5.6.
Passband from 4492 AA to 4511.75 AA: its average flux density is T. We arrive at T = 5.36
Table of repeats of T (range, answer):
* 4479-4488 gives 5.08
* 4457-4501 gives 4.99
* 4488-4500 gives 5.06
